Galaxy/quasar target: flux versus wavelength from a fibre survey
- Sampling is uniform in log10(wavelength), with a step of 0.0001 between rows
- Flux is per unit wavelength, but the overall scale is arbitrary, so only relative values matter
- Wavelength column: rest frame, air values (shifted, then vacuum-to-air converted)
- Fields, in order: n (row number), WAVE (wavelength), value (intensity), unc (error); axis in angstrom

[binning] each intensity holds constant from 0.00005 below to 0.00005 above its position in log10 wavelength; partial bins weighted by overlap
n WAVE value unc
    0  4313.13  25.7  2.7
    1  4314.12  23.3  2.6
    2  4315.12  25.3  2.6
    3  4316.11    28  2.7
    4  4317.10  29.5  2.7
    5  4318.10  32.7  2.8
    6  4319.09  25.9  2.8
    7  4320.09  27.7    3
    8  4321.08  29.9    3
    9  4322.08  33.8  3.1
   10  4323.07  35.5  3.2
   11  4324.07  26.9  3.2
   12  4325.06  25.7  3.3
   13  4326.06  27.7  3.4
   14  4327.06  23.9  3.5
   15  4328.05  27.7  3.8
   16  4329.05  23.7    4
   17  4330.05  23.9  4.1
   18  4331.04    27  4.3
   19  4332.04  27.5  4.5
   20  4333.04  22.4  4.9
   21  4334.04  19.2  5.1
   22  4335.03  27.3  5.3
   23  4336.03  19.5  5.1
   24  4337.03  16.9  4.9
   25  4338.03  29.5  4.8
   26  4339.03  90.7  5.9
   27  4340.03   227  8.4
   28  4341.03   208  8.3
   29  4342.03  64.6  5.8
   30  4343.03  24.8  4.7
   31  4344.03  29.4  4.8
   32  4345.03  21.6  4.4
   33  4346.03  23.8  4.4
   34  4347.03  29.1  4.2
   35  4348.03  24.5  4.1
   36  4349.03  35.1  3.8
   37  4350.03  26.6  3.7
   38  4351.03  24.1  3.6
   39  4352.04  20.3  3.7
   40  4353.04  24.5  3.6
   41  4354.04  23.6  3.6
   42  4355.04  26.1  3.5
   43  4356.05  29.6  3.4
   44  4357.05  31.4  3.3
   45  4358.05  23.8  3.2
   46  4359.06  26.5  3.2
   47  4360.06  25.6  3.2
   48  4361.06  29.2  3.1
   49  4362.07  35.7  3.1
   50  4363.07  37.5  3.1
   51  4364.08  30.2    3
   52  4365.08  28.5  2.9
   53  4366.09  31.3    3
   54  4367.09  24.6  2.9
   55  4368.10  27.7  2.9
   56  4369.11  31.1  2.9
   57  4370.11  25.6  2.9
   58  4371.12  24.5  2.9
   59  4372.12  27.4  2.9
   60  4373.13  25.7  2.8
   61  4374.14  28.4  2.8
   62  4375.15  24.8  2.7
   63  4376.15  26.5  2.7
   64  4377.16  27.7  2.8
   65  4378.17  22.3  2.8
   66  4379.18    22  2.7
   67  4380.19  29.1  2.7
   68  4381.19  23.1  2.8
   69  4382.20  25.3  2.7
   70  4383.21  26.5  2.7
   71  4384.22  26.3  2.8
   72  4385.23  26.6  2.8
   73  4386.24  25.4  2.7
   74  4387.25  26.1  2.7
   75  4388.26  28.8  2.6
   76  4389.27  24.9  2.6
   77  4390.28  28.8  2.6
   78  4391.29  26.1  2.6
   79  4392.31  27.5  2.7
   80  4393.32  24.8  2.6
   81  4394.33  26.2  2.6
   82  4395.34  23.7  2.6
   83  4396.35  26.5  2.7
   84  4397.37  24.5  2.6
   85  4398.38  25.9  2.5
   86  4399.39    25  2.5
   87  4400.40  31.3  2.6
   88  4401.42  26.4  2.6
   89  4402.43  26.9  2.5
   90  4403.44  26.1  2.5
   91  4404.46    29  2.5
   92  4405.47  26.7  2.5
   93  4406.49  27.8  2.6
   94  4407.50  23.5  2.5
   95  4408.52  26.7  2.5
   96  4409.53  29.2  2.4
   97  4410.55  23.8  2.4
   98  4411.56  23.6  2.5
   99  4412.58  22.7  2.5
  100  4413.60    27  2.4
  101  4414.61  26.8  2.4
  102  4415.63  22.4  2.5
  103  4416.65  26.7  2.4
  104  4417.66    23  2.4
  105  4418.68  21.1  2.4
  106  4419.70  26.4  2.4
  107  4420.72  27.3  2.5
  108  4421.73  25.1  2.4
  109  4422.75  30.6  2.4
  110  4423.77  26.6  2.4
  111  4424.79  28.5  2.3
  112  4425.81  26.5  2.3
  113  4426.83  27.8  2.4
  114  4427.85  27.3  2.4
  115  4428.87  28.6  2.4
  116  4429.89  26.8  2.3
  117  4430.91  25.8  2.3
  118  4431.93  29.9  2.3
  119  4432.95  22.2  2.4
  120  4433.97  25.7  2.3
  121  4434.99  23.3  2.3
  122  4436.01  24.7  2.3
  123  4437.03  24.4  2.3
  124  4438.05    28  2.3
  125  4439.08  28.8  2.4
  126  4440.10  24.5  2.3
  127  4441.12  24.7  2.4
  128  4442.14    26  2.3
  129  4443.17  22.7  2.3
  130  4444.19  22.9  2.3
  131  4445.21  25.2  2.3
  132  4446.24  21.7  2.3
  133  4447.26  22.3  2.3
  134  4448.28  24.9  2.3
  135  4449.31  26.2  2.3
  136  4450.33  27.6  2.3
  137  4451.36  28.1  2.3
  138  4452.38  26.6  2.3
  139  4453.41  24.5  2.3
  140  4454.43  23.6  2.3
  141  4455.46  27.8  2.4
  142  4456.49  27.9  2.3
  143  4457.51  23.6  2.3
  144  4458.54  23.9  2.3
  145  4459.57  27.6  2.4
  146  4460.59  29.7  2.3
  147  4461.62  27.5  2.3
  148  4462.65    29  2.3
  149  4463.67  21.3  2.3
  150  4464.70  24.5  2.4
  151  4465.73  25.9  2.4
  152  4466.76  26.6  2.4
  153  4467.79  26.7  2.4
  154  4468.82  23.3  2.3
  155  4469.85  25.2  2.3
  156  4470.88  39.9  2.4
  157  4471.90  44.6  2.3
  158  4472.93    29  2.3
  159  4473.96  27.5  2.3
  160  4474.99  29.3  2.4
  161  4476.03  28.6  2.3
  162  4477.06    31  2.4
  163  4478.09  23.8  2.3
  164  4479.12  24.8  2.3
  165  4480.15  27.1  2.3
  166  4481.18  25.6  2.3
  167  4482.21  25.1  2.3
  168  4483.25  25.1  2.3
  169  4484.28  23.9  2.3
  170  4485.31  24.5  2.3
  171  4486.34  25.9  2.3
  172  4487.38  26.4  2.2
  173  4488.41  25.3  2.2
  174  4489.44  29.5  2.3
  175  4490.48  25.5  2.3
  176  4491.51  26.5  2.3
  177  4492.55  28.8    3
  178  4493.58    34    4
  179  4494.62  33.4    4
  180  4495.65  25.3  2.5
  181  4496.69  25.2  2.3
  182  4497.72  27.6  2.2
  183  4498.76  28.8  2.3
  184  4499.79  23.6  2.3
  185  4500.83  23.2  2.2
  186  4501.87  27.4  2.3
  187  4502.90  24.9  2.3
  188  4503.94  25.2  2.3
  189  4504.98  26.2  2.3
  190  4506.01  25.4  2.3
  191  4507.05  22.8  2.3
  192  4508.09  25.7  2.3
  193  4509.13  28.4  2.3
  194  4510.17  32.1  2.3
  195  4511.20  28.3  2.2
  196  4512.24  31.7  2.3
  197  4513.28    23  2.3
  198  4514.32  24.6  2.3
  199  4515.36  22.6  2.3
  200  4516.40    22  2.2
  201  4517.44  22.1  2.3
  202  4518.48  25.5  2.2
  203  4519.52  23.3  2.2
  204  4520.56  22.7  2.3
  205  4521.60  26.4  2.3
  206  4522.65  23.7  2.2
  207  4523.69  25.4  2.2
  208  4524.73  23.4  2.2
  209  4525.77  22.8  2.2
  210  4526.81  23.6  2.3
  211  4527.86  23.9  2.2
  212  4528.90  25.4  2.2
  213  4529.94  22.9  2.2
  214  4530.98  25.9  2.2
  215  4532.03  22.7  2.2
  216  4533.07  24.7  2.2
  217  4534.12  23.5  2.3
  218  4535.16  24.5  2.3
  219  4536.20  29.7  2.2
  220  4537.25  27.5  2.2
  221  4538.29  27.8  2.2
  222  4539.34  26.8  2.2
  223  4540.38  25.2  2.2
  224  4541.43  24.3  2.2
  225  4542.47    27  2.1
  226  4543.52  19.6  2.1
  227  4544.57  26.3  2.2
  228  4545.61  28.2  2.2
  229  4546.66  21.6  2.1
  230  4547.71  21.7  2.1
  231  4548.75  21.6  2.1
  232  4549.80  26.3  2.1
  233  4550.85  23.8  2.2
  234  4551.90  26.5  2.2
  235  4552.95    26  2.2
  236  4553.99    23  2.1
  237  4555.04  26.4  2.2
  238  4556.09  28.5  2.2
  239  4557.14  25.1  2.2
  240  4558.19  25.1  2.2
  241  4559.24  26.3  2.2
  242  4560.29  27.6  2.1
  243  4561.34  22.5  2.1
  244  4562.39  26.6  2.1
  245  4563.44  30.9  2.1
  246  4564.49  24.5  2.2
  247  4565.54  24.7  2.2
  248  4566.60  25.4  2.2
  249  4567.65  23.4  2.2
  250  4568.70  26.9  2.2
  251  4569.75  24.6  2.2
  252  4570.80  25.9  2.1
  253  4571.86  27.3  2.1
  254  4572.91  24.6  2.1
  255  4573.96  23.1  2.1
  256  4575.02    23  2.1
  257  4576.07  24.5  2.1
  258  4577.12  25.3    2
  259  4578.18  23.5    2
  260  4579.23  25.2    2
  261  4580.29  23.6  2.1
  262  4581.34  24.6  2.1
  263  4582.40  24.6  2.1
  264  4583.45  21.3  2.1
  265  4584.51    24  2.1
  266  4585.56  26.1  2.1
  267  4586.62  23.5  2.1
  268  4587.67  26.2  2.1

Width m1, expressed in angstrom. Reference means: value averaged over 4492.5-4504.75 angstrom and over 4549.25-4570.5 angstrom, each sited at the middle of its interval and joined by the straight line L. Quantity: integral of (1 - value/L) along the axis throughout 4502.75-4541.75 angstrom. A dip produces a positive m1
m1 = 2.11 angstrom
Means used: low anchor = 27.2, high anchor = 25.7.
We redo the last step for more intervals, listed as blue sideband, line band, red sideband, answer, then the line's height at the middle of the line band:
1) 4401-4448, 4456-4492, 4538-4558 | -2.5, 25.4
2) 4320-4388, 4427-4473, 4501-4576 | 4.4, 29.3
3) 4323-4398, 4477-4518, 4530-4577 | 1.8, 27.4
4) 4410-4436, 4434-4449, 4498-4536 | 0.6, 25.6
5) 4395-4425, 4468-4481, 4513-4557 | -2.1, 25.3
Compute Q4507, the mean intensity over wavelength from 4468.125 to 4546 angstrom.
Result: 26.3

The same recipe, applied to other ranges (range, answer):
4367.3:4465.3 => 26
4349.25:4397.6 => 26.8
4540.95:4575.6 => 25.1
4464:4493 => 27.4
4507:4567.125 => 25.2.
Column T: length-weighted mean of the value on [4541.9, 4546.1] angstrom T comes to 25.3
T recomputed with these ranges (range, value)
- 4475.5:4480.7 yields 27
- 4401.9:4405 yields 27.4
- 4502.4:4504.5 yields 25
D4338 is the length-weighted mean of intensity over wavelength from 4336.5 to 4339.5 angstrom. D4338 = 44.9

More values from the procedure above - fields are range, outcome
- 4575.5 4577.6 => 24.9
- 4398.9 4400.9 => 28.2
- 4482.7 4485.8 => 24.5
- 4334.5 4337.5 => 21.3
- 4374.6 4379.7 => 24.7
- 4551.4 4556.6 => 26.1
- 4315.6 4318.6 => 30.1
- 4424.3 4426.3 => 27.5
